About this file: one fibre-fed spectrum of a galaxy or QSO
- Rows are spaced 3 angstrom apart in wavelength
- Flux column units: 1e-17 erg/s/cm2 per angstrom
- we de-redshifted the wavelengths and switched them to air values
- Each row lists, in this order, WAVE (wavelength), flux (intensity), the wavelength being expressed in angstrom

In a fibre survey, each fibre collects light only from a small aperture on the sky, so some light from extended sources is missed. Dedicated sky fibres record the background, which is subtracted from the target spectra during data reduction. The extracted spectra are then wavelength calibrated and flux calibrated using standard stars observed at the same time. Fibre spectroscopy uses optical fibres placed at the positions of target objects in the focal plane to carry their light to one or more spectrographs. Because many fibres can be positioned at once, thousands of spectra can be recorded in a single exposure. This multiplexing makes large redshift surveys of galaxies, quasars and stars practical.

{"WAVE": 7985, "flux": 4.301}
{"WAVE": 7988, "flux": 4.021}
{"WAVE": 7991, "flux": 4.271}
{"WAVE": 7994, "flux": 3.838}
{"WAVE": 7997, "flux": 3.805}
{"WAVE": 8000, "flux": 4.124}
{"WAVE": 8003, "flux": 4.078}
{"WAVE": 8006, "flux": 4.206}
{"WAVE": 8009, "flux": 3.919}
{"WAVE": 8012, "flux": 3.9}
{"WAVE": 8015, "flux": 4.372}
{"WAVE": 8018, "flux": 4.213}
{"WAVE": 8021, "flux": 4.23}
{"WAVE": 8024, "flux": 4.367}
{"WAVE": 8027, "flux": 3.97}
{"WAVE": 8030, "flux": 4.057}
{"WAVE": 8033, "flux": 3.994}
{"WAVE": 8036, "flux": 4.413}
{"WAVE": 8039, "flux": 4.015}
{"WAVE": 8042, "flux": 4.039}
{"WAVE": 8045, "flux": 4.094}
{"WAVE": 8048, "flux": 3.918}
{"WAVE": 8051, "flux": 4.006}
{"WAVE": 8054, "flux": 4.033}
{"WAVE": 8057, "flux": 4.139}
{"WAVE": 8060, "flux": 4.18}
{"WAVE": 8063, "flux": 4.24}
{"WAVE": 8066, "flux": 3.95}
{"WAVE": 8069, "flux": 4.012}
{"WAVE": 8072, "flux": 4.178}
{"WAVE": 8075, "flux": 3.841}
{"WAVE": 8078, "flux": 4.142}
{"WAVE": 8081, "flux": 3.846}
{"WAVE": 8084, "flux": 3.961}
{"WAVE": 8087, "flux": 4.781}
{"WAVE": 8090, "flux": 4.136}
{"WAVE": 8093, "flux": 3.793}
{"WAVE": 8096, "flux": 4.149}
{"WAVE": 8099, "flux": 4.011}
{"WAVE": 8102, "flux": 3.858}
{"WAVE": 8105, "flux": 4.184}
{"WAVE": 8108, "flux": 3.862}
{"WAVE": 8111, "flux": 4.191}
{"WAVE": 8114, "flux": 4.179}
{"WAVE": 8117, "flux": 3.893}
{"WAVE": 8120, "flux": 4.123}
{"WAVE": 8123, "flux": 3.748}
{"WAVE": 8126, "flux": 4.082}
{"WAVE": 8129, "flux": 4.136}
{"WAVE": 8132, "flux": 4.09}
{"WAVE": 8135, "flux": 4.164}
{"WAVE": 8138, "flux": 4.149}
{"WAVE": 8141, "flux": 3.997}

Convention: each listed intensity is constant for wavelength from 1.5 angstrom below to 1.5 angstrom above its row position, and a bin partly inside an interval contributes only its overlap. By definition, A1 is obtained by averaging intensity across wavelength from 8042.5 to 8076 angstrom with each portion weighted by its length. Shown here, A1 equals 4.06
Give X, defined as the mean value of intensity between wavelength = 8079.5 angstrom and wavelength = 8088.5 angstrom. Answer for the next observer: 4.2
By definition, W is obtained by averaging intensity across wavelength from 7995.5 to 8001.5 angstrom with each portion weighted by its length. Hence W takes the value 3.96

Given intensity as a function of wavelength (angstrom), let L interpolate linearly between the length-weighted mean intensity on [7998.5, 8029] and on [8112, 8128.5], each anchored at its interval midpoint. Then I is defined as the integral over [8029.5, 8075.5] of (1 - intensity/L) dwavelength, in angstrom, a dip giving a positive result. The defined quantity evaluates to 0.2 angstrom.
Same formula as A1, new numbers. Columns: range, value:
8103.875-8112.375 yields 4.07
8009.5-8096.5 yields 4.1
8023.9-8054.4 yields 4.07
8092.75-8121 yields 4.03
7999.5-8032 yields 4.13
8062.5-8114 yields 4.07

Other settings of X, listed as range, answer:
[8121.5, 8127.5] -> 3.91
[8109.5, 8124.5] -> 4.03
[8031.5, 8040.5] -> 4.14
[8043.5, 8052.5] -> 4.01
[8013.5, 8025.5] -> 4.3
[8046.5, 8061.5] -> 4.06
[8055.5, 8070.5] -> 4.1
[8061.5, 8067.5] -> 4.09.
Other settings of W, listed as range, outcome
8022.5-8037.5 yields 4.16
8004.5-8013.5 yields 4.01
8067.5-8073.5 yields 4.09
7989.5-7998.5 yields 3.97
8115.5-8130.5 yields 4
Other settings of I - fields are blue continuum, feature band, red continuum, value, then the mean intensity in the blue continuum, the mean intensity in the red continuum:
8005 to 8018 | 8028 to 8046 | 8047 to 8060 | -0.1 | 4.11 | 4.05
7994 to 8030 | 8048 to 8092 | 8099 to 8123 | -0.5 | 4.09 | 4.02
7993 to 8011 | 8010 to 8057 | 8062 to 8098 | -0.9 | 4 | 4.08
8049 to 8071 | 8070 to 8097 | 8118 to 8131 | -0.2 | 4.08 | 4.02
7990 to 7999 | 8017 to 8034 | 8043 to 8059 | -0.6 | 3.96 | 4.04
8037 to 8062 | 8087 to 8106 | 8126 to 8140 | 0.1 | 4.06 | 4.12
